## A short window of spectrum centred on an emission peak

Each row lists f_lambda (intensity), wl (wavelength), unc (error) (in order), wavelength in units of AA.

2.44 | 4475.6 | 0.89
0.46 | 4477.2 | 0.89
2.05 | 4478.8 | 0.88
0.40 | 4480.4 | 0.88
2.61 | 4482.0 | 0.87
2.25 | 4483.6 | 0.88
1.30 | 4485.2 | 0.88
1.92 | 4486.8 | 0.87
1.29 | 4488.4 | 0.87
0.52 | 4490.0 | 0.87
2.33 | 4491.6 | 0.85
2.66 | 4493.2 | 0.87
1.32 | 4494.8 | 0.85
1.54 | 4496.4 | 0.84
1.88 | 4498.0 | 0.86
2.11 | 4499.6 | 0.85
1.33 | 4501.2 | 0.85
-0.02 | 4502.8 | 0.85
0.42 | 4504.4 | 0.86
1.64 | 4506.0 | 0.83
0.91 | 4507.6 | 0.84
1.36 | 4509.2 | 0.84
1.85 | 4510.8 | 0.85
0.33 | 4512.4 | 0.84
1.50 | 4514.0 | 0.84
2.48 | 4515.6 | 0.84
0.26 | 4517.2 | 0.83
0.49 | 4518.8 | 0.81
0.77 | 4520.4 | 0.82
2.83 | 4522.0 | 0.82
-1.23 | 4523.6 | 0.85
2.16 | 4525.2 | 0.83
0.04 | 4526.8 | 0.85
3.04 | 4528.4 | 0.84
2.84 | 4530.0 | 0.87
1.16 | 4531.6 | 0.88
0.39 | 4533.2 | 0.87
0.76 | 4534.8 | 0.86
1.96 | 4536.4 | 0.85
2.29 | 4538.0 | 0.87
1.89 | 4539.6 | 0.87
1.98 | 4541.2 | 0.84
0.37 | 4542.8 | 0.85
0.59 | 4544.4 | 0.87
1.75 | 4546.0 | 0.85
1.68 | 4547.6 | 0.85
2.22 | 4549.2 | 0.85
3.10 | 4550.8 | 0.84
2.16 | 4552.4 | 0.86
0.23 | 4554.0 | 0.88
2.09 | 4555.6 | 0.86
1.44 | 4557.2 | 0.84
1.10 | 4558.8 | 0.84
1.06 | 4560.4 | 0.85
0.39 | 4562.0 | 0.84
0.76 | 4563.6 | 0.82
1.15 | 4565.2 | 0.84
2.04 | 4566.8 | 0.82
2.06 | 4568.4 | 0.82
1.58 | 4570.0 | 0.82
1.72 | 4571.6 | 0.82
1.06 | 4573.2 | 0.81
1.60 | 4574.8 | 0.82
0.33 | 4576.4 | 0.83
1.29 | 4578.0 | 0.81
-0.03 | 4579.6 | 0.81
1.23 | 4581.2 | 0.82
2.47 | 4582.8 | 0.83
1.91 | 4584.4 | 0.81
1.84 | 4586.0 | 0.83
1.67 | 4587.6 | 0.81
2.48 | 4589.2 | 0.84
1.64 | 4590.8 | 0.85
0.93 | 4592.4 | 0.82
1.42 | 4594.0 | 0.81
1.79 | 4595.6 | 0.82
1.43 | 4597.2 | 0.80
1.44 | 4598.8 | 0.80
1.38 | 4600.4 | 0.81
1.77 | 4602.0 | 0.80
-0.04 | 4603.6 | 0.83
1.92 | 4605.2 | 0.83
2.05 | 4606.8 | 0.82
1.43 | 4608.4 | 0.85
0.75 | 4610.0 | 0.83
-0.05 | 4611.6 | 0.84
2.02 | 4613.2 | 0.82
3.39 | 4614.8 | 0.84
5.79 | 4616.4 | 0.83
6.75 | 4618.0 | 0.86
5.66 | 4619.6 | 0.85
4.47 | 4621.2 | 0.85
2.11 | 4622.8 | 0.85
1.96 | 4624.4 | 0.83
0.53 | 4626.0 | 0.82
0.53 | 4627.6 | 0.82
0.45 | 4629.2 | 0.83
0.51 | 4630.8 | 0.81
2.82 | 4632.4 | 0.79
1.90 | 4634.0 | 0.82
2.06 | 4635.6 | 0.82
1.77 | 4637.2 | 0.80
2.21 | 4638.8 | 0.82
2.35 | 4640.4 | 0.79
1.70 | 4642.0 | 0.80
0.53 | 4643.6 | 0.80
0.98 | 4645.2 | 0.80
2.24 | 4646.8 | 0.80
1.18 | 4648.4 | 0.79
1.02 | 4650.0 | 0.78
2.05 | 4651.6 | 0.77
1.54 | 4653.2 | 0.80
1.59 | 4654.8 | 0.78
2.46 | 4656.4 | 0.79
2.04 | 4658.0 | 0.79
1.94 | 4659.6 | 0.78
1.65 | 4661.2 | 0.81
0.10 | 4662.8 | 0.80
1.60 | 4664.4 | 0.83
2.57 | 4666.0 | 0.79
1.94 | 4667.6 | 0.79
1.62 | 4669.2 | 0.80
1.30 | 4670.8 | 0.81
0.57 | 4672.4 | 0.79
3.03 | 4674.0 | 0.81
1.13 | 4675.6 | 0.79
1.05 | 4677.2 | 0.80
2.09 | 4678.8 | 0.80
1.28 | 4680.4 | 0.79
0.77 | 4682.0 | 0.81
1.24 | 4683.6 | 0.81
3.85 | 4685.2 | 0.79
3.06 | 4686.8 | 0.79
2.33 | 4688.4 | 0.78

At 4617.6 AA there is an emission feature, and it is [O II] 3727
